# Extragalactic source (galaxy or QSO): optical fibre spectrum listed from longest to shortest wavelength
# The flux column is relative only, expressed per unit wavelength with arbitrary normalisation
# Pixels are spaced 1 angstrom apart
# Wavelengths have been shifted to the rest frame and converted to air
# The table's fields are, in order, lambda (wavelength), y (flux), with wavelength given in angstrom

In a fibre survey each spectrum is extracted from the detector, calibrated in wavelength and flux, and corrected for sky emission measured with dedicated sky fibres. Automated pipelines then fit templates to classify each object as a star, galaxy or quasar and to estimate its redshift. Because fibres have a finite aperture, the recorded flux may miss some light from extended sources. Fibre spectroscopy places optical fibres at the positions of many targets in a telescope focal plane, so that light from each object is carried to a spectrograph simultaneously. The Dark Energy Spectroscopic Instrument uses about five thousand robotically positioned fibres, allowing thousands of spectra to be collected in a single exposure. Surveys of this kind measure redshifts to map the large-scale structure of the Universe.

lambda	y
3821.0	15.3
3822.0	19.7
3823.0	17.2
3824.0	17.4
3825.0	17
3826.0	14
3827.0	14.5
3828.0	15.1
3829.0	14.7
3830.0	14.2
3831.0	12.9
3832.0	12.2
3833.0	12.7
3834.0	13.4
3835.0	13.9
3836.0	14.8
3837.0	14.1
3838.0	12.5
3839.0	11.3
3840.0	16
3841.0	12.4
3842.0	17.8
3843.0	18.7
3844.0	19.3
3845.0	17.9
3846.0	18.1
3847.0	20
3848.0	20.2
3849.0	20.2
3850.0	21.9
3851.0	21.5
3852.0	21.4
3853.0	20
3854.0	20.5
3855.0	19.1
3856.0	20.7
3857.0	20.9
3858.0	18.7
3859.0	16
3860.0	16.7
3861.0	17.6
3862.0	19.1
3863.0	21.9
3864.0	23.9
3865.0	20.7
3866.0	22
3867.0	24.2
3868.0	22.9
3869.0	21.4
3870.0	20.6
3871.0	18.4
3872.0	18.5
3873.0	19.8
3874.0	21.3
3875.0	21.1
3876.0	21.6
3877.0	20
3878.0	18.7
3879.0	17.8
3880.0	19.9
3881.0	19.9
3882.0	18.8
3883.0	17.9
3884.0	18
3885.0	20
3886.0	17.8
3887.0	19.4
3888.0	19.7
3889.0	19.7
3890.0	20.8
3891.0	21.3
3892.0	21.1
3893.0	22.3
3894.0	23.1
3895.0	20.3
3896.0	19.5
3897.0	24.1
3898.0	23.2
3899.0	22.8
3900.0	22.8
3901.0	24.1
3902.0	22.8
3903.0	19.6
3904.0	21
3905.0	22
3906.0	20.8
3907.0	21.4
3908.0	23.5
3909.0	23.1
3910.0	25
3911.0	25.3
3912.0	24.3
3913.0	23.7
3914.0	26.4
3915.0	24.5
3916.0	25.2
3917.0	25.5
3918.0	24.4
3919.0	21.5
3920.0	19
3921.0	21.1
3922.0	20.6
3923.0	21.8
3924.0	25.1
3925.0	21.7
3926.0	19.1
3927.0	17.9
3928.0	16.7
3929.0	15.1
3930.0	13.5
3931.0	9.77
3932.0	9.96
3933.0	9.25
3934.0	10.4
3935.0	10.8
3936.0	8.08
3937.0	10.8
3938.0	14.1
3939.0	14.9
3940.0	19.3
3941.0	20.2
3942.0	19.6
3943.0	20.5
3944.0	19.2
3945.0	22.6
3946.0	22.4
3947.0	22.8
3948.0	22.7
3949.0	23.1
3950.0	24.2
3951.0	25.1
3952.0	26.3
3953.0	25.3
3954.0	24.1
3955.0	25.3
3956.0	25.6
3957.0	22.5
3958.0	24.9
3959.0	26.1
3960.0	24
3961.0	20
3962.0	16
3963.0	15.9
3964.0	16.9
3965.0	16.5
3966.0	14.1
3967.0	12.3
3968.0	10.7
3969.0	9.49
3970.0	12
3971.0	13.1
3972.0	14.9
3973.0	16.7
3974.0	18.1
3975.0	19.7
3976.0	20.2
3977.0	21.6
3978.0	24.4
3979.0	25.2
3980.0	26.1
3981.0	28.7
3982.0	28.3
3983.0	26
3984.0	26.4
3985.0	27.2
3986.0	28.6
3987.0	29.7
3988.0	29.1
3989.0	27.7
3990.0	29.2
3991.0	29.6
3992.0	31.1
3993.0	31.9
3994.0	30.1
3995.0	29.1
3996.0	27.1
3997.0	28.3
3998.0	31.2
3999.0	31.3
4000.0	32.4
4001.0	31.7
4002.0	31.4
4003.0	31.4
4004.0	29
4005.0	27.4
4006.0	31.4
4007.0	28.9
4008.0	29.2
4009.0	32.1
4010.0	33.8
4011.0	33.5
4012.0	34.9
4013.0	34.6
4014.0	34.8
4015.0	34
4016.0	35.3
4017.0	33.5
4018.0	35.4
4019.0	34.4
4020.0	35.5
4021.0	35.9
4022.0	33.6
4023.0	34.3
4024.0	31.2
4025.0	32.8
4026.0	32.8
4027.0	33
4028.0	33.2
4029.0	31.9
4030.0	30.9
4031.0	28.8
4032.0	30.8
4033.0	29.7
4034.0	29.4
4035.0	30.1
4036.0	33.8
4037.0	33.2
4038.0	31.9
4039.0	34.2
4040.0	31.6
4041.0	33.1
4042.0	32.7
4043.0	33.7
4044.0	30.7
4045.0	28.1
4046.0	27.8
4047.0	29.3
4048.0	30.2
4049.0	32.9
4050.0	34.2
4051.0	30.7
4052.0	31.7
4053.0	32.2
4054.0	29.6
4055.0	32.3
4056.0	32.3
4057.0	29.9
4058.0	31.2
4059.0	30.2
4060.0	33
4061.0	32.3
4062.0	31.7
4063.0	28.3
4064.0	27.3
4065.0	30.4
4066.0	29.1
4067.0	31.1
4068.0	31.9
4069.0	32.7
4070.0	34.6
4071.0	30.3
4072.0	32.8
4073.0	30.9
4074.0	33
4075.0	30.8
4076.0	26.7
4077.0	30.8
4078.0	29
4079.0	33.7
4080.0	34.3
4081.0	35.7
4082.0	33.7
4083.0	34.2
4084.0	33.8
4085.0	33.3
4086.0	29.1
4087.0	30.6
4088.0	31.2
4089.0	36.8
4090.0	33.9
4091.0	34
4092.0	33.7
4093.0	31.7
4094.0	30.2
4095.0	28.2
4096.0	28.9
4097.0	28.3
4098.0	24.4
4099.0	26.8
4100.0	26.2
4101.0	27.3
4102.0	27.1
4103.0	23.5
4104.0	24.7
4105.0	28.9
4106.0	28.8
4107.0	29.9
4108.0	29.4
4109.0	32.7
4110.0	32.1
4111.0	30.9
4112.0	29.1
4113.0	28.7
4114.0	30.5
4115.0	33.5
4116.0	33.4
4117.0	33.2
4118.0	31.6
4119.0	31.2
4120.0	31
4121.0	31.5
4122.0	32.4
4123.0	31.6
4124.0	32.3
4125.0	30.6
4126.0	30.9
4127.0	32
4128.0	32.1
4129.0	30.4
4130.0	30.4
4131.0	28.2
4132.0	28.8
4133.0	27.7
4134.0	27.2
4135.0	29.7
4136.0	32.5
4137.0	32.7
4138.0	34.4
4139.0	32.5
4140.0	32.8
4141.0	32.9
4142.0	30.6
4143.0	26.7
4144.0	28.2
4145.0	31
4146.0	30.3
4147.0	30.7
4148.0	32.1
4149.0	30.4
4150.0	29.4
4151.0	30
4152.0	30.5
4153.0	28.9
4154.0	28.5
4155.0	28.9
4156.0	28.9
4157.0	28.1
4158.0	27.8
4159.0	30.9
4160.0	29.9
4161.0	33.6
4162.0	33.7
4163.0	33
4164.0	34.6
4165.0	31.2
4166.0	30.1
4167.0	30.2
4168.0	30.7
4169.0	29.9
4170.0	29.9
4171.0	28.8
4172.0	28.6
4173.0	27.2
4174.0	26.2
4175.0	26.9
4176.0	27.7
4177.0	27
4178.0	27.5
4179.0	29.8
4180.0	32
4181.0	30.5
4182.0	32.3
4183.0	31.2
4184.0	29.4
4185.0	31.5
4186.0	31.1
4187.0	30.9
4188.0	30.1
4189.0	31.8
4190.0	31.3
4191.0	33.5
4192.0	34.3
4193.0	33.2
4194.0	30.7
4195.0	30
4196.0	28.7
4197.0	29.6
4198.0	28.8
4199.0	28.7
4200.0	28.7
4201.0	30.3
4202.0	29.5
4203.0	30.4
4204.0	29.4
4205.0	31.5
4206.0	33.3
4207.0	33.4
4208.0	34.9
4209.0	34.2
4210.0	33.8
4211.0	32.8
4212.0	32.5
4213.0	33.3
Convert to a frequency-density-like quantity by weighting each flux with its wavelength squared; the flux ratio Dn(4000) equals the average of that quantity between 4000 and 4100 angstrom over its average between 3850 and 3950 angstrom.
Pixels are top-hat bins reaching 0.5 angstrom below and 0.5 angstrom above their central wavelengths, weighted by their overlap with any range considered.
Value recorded 1.7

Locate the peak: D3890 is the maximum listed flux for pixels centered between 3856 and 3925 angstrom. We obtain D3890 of 26.4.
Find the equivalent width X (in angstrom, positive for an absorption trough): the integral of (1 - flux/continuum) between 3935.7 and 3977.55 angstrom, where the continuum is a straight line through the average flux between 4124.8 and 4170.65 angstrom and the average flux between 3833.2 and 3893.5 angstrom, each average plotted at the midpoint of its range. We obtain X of 6.7 angstrom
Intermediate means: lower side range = 19.1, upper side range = 30.5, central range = 19.2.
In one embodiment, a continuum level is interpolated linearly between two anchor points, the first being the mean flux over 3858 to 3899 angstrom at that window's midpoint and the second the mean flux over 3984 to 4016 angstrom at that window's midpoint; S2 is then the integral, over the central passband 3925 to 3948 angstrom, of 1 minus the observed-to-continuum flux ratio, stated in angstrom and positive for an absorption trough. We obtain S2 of 8.43 angstrom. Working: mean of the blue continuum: 20.3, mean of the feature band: 16.1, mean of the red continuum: 30.7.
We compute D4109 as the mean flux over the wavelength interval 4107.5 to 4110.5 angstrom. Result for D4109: 31.4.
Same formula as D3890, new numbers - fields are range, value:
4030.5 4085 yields 35.7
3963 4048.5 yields 35.9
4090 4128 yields 34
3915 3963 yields 26.3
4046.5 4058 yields 34.2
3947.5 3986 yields 28.7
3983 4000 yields 32.4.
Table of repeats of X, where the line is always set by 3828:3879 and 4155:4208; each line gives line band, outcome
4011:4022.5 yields -4.89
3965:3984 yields 3.10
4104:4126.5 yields -2.42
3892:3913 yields -2.51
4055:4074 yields -3.72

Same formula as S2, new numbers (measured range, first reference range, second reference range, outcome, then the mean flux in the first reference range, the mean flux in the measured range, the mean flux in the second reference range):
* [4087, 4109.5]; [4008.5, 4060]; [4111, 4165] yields 1.4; 32.3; 29.4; 30.8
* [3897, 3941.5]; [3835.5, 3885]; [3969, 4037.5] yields 6.6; 19.1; 19.6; 29.2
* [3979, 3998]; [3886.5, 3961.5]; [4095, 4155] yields -3.8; 20.8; 28.5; 30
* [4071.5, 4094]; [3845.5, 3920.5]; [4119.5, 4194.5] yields -3.6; 21.1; 32.4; 30.5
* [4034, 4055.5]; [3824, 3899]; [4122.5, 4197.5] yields -4.7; 18.7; 31.6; 30.4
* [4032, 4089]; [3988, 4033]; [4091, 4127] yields -1.3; 31.8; 31.5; 29.9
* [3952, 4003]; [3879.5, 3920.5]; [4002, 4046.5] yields 8.3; 21.8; 23.9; 32.2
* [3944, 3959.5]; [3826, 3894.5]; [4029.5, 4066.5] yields 0.4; 18.6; 24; 31.1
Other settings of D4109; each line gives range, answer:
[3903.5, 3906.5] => 21.3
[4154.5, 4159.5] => 28.9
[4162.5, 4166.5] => 32.2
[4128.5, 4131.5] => 29.7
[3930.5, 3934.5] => 9.84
